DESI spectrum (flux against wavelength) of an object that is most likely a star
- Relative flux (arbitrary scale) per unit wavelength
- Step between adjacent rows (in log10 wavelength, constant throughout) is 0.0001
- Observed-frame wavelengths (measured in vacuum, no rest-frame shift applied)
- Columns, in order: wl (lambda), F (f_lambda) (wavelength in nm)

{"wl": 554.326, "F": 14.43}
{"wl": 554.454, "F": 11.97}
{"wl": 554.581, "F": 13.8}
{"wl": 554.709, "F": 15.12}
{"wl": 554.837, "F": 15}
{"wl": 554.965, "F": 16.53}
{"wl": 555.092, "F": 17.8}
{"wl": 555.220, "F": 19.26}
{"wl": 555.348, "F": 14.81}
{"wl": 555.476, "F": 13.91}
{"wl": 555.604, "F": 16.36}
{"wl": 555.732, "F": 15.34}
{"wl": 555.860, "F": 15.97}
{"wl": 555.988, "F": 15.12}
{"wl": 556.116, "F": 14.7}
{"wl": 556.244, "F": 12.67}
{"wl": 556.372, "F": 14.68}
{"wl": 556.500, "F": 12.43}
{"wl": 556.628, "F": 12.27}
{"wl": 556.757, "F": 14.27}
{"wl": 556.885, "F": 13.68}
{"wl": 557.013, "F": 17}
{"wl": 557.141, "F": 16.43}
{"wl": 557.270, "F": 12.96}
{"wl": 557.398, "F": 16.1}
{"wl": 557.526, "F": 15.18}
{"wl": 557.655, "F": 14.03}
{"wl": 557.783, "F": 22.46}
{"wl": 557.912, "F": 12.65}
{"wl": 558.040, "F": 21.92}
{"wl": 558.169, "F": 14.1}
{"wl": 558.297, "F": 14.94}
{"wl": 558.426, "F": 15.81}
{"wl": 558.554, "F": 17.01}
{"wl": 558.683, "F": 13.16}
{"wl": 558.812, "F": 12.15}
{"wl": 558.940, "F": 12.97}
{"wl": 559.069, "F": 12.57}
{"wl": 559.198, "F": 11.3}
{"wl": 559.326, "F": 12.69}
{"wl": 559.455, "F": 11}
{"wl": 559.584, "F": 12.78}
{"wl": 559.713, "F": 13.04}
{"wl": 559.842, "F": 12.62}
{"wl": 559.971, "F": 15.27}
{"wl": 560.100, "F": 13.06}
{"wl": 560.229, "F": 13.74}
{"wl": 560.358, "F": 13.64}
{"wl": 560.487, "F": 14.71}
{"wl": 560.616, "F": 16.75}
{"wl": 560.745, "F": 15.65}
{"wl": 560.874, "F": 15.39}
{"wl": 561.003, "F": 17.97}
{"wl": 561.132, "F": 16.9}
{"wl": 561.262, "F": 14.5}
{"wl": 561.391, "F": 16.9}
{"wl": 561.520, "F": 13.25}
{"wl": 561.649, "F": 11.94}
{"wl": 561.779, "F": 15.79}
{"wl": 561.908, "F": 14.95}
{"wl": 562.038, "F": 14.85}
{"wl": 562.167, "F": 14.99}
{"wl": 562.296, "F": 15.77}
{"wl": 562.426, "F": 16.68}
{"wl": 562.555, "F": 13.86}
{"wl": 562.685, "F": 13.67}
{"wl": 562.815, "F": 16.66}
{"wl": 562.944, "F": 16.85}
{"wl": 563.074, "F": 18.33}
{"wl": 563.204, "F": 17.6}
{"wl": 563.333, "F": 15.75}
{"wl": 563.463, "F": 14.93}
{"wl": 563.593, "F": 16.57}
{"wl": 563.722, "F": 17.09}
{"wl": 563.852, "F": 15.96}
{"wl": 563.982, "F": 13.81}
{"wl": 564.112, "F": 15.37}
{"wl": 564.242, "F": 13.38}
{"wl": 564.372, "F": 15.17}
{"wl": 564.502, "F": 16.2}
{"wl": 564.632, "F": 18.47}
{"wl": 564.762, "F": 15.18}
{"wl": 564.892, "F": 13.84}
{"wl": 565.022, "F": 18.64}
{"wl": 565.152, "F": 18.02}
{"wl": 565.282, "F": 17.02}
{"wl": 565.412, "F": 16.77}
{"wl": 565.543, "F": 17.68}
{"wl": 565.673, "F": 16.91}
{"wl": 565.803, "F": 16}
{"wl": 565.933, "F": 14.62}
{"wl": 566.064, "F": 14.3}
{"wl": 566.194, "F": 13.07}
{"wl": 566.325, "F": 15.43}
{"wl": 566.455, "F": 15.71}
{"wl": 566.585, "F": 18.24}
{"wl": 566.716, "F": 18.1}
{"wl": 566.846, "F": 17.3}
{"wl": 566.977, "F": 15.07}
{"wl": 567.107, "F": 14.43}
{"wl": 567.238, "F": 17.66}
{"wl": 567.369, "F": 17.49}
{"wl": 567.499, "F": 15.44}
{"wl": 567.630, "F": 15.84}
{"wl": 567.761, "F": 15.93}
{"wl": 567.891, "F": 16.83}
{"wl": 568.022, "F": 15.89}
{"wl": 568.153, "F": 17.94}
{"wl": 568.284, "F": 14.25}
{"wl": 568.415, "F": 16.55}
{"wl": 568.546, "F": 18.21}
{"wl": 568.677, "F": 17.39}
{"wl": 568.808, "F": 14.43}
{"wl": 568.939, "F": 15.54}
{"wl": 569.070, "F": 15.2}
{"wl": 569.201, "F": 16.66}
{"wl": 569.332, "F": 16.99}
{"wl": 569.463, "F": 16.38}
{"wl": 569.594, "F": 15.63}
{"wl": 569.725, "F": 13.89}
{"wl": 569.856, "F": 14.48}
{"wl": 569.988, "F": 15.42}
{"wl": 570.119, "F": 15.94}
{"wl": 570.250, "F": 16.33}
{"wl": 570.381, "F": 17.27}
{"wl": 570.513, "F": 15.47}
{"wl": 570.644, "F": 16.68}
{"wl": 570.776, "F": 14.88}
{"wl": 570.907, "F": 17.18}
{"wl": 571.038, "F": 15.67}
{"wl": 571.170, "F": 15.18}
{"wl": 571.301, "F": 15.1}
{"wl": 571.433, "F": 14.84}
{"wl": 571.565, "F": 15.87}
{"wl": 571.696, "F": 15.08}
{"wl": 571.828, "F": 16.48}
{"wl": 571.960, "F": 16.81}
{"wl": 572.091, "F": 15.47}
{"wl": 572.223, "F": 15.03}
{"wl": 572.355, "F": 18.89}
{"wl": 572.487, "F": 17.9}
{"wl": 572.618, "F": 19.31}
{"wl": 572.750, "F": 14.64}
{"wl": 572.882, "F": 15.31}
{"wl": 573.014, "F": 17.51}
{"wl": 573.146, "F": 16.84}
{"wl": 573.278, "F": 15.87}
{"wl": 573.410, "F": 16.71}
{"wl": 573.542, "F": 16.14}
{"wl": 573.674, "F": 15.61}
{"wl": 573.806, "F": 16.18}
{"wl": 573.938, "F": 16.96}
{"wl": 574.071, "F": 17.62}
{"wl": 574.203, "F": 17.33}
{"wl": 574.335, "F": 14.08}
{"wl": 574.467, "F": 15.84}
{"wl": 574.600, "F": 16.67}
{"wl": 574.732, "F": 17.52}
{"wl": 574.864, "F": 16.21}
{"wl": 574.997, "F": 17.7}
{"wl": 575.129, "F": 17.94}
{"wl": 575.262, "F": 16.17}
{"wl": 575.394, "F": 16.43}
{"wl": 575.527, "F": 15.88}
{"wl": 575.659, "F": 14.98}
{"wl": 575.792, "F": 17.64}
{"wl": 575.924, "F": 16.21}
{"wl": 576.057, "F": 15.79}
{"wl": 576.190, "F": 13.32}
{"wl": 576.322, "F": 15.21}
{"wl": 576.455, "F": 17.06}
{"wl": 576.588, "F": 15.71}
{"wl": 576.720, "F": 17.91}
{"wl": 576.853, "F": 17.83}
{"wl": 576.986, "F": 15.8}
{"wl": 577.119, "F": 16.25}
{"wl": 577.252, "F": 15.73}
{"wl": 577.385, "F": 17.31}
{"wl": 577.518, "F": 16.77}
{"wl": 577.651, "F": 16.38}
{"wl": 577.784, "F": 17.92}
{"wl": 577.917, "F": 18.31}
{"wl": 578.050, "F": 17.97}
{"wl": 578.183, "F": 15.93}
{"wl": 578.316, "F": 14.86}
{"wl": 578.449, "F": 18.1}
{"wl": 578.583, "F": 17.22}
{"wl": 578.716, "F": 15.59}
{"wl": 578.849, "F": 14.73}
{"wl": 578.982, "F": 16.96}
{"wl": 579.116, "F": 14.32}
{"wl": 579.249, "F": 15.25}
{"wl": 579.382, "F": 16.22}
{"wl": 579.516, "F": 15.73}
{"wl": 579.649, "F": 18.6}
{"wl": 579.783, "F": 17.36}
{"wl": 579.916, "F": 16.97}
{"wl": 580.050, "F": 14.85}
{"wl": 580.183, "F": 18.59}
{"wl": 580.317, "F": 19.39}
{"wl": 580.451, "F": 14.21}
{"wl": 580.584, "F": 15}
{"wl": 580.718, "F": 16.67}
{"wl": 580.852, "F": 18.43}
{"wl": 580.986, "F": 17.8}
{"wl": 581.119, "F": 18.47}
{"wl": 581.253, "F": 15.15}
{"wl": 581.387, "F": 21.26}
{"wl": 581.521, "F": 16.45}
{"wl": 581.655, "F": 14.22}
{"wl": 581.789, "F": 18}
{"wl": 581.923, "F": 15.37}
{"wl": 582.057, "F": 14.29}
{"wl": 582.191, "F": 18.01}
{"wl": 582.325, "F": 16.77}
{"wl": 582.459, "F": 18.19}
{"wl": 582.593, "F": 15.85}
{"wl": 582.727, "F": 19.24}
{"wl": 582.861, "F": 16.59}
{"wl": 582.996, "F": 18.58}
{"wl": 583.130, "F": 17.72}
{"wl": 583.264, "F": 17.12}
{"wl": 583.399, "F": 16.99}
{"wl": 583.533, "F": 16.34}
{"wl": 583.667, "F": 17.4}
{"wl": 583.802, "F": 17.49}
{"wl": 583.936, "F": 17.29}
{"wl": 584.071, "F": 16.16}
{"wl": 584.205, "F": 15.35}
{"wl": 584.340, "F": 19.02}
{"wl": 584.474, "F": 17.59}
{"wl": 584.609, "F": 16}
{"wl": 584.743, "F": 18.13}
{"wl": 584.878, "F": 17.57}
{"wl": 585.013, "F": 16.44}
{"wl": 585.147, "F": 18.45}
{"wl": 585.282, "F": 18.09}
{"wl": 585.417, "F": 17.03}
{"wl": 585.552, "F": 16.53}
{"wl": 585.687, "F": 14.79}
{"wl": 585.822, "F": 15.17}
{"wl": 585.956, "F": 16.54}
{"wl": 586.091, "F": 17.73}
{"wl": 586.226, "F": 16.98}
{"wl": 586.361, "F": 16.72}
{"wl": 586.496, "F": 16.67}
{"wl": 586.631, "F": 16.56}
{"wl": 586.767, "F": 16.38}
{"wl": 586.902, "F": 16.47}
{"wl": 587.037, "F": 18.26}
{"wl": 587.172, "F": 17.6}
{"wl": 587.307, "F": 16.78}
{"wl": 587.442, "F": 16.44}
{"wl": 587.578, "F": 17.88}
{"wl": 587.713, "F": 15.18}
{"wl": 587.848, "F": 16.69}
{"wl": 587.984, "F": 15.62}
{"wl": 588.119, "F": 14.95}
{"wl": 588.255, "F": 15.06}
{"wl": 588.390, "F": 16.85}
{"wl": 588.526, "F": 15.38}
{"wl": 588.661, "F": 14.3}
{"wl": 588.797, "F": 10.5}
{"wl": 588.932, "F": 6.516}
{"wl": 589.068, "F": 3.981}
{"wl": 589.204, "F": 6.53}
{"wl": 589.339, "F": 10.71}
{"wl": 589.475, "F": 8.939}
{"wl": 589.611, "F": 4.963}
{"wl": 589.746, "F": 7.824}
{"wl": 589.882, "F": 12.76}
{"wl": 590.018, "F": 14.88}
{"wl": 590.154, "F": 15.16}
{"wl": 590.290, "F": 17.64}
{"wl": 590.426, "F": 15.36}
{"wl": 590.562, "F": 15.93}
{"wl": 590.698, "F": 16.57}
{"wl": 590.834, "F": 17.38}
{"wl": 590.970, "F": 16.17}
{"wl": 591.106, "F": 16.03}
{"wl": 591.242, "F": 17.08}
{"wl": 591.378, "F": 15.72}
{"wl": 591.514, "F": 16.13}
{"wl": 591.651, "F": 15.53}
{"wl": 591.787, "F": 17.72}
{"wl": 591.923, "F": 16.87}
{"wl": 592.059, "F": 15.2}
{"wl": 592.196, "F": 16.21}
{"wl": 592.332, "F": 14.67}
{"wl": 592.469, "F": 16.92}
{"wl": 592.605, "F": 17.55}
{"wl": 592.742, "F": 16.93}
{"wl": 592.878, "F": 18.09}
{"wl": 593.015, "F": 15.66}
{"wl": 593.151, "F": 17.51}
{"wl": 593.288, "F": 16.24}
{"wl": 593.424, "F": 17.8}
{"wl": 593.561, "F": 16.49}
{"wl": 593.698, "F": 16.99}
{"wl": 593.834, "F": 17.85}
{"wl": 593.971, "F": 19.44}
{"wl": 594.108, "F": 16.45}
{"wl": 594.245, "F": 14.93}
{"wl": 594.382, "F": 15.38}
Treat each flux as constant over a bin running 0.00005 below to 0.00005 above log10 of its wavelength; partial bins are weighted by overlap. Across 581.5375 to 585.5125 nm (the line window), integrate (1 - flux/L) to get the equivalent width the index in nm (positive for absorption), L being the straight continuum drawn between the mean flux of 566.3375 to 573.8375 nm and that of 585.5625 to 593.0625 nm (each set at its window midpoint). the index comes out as -0.45 nm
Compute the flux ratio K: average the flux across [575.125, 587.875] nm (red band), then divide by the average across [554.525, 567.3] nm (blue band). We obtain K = 1.1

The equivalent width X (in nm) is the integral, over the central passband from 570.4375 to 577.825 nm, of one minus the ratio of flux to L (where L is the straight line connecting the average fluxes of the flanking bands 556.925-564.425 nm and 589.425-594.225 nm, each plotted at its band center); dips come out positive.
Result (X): -0.49 nm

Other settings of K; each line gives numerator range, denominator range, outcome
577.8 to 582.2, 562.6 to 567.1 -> 1.04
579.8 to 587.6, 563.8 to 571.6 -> 1.06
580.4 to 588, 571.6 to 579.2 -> 1.03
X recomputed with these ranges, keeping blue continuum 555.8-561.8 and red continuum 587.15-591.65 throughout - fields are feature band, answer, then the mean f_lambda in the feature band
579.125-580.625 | -0.25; 16.5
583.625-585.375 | -0.41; 17.3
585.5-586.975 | -0.26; 16.4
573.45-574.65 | -0.17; 16.3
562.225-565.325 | -0.33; 16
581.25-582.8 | -0.32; 17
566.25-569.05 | -0.38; 16.3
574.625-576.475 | -0.27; 16.3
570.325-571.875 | -0.16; 15.8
